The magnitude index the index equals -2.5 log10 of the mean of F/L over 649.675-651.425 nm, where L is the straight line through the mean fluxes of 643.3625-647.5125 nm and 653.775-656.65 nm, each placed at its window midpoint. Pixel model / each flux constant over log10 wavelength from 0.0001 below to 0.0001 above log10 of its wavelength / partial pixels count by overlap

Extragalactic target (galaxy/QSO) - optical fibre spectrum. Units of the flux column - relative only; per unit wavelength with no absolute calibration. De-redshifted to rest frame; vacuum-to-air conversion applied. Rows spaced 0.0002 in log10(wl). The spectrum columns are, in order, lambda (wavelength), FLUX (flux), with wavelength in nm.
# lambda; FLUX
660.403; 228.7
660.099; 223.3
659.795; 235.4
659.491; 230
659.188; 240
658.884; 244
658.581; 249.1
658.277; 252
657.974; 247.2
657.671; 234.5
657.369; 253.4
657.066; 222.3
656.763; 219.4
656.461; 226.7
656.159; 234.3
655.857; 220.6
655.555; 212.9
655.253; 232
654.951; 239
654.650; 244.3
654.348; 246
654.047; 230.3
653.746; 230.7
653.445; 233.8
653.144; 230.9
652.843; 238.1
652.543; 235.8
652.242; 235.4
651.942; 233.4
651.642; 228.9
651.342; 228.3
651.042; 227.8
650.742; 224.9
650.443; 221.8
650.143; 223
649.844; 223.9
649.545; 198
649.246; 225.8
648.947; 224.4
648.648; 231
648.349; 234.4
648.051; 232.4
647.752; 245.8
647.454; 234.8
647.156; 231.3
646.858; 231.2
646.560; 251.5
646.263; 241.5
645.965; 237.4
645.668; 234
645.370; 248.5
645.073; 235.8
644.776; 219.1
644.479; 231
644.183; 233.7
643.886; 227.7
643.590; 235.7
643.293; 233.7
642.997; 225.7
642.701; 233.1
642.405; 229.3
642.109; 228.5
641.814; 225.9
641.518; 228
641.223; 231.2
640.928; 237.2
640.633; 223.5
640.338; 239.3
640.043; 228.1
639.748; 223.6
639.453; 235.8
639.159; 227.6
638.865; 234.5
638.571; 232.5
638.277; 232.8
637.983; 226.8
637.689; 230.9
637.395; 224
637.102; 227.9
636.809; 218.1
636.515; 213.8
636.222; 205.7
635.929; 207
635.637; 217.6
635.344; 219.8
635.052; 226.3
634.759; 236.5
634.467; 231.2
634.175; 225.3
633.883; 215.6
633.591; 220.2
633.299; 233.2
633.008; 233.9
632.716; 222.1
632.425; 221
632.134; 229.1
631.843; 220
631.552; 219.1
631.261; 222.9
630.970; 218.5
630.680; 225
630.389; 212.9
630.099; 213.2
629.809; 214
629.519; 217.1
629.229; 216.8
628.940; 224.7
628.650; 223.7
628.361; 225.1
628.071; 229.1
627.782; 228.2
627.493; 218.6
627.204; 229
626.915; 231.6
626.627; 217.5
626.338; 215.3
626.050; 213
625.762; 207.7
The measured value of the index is 0.04 mag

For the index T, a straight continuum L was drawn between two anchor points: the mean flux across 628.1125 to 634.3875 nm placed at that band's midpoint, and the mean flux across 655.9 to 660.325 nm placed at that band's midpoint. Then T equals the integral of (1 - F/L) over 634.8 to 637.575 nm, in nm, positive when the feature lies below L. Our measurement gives 0.071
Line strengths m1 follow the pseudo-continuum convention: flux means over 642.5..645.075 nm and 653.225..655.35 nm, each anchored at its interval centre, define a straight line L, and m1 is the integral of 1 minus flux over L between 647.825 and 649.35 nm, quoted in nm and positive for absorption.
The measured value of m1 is 0.02 nm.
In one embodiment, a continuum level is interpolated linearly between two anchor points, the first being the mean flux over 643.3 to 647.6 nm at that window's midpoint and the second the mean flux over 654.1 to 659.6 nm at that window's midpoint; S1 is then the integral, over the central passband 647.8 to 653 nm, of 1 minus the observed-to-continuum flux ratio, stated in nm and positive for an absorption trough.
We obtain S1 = 0.17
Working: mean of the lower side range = 235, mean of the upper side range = 236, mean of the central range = 228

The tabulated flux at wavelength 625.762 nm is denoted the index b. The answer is 207.7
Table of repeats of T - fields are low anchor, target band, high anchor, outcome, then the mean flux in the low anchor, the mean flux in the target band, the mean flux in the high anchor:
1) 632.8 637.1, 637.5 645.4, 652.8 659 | -0.17 nm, 222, 231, 235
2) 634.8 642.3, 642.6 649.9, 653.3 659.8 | -0.07 nm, 226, 232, 235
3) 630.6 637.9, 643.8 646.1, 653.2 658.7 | -0.05 nm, 223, 234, 235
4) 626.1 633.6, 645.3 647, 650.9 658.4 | -0.08 nm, 222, 240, 233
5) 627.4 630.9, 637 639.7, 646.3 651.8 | -0.07 nm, 221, 230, 229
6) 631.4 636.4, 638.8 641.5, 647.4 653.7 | -0.07 nm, 223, 231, 229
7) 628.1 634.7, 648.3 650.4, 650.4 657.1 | 0.06 nm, 222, 222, 231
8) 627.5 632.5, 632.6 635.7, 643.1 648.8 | -0.01 nm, 221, 226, 235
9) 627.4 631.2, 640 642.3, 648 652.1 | -0.07 nm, 221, 230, 225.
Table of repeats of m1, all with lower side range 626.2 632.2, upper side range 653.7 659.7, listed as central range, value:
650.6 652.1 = 0.026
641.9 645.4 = -0.036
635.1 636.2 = 0.048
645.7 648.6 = -0.086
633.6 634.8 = -0.009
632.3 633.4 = -0.021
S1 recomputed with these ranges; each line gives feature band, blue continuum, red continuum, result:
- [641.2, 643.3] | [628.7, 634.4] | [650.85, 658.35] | -0.02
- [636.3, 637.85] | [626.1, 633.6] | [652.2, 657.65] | 0.02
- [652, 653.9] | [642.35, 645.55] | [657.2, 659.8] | 0.04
